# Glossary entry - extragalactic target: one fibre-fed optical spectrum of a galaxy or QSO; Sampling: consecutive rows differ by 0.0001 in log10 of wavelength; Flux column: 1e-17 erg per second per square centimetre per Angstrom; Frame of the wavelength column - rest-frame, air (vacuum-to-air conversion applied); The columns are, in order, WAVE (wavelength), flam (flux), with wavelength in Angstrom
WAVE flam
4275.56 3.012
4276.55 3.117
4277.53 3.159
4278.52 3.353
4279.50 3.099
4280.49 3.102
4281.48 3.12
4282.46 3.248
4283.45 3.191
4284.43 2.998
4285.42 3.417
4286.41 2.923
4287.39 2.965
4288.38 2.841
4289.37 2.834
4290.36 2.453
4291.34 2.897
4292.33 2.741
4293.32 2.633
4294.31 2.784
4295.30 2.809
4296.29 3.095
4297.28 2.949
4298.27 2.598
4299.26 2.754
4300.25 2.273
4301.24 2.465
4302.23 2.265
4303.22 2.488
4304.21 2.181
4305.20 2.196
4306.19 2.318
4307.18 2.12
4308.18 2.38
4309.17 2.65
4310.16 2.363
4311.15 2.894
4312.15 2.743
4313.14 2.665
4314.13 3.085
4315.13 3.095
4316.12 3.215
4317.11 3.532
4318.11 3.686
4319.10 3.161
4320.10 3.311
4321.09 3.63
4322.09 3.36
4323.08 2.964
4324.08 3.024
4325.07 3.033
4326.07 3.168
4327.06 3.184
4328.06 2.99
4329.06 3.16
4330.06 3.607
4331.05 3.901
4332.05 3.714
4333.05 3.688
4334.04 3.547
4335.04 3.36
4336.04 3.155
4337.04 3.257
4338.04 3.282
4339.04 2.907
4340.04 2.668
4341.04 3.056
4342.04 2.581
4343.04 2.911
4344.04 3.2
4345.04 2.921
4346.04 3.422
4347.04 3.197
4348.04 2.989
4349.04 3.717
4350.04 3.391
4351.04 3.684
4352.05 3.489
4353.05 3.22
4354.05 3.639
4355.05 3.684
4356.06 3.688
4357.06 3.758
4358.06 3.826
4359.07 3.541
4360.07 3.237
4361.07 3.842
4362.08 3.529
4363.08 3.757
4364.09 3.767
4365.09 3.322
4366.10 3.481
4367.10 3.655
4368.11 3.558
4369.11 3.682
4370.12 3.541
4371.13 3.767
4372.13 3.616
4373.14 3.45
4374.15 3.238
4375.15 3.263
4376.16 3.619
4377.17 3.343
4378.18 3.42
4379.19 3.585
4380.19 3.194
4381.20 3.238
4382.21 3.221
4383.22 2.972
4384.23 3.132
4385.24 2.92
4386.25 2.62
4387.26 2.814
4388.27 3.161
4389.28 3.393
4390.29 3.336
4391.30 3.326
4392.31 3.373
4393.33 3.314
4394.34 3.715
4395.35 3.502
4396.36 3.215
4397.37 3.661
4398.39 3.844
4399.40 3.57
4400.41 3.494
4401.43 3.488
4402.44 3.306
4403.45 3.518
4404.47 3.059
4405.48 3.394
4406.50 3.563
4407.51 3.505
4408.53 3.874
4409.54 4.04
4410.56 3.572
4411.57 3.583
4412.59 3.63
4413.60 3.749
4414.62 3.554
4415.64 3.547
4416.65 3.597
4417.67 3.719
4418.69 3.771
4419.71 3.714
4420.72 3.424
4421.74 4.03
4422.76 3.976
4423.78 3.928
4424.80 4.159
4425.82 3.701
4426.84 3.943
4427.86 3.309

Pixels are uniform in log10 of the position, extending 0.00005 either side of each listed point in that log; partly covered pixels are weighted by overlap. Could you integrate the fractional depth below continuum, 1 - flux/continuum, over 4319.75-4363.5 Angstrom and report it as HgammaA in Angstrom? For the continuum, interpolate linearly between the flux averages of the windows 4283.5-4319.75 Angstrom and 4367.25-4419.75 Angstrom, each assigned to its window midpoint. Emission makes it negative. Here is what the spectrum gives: -4.0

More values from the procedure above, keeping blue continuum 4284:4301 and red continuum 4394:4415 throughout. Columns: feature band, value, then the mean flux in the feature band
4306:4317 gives 0.8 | 2.72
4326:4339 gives -1.2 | 3.38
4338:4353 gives 0.1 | 3.16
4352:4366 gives -1.4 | 3.59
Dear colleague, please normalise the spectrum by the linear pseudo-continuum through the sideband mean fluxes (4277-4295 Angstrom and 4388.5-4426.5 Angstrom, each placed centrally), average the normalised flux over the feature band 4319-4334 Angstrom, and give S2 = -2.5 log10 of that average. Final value -0.05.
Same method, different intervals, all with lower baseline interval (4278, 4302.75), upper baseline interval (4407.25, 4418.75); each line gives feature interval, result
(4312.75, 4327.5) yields -0.05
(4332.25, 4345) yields 0.02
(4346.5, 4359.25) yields -0.08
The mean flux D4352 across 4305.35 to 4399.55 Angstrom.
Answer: 3.28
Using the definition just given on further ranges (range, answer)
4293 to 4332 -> 2.9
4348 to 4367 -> 3.57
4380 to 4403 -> 3.3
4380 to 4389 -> 3.03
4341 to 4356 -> 3.29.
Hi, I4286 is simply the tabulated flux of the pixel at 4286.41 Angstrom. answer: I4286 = 2.923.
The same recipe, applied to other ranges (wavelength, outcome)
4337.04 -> 3.257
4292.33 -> 2.741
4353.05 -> 3.22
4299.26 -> 2.754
